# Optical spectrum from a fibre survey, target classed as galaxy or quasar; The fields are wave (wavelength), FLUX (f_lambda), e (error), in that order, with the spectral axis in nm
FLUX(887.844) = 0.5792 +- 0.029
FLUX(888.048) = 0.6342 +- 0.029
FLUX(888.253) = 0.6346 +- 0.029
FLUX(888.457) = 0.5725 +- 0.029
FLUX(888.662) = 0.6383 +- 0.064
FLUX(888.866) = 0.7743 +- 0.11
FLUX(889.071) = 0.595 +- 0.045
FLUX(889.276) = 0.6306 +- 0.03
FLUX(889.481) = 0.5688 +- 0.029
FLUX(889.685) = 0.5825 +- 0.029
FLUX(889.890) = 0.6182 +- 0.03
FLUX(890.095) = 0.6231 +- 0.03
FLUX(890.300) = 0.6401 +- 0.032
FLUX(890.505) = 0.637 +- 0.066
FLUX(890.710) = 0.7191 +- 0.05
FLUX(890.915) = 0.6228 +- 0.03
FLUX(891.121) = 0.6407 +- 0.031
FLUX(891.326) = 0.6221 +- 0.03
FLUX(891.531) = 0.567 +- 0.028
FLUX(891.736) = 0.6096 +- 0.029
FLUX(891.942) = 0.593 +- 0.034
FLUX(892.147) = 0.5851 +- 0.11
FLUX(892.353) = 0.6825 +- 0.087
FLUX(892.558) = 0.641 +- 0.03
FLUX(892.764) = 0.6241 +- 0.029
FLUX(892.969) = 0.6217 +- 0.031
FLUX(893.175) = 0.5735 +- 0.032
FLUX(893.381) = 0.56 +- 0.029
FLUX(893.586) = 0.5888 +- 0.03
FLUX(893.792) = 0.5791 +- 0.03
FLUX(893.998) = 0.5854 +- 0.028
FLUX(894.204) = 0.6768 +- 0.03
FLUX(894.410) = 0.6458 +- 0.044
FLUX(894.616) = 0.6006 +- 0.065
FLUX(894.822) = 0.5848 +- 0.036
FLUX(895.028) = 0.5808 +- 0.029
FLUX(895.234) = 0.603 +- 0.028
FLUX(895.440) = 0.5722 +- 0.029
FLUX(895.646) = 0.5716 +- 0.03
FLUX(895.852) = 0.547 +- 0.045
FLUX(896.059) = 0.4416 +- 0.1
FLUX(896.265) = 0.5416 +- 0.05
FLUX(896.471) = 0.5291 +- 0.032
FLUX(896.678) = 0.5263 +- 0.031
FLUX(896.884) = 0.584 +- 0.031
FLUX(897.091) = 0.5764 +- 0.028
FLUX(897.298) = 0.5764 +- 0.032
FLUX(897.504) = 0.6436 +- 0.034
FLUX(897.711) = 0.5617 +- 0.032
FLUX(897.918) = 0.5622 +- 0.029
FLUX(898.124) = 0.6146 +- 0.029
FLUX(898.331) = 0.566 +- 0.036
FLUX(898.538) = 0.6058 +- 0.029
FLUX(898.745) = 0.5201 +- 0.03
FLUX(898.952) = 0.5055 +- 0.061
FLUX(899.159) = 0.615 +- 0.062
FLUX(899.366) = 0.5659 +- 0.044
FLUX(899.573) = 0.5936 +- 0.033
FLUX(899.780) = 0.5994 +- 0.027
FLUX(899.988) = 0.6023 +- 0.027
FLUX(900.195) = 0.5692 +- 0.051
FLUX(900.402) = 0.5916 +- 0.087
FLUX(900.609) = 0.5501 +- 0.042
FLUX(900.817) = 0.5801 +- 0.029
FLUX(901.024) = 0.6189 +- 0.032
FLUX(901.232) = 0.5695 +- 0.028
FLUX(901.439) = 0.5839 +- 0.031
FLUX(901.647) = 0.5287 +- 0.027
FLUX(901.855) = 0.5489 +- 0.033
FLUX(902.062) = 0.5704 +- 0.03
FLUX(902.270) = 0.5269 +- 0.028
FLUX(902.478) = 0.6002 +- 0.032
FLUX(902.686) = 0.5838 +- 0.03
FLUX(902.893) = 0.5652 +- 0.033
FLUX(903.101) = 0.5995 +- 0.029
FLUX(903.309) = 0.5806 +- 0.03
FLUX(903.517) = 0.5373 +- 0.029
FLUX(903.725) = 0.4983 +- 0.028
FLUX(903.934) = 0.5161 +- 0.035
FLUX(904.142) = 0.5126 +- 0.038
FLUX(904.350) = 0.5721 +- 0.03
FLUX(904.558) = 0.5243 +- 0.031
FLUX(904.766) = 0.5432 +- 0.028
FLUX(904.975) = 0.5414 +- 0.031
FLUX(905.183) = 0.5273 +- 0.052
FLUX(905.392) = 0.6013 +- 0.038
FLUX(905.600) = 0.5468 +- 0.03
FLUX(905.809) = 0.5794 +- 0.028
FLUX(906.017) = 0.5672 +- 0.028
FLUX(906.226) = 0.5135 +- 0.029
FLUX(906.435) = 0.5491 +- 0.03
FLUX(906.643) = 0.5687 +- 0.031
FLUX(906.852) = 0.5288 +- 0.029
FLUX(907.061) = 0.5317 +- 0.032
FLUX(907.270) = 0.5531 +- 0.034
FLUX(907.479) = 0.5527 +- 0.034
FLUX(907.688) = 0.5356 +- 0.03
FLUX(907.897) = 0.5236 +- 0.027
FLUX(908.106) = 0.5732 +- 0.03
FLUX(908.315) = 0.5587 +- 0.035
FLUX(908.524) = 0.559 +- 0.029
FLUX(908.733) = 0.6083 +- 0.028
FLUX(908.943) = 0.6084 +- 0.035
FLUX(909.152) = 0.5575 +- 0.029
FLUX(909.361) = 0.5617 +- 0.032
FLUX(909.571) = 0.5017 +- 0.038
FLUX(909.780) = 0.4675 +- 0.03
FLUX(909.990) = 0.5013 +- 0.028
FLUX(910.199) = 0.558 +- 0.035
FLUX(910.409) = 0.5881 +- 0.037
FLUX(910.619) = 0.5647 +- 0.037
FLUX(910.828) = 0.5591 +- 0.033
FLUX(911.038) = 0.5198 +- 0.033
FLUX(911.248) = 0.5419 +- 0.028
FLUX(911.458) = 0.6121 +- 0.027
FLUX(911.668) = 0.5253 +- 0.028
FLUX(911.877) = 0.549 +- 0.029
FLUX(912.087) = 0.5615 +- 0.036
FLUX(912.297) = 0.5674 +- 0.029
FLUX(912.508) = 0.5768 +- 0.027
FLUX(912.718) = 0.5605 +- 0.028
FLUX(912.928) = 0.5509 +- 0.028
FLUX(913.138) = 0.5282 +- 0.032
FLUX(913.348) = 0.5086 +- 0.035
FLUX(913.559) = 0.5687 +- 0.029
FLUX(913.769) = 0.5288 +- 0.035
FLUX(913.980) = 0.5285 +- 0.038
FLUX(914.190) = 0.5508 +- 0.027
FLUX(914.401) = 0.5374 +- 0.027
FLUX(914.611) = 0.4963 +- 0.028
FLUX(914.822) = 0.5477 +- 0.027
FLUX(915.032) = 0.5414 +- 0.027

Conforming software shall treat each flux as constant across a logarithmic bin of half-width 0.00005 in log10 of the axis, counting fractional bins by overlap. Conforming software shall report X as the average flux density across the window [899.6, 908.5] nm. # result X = 0.558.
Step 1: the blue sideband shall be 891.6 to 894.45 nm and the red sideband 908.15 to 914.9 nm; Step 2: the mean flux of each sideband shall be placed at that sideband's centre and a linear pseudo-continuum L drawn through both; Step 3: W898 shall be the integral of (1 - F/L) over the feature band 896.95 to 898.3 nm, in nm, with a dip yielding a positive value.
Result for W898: 0.02 nm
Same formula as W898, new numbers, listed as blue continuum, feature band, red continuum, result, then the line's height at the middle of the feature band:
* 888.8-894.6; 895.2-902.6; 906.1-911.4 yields 0.27 nm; 0.59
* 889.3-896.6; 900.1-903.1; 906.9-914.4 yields 0.02 nm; 0.575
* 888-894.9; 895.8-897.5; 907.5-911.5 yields 0.15 nm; 0.6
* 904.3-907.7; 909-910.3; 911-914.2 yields 0.05 nm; 0.549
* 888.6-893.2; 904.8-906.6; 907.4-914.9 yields 0.05 nm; 0.57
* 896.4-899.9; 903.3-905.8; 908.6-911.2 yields 0.08 nm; 0.561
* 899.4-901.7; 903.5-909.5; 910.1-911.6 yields 0.21 nm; 0.57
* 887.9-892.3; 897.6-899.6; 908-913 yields 0.08 nm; 0.596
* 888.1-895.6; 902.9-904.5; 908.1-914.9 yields 0.08 nm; 0.576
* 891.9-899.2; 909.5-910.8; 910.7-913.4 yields 0.05 nm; 0.556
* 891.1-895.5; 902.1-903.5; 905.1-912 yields 0.00 nm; 0.572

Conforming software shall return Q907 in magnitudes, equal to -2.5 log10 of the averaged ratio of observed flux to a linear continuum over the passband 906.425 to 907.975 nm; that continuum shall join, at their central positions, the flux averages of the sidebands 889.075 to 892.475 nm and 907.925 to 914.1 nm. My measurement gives 0.042 mag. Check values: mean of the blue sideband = 0.621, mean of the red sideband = 0.551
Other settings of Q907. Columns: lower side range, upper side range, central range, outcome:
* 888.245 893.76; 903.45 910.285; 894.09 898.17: 0.04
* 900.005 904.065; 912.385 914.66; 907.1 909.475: -0.02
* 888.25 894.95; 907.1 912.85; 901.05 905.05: 0.05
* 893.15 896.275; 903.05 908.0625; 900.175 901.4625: -0.04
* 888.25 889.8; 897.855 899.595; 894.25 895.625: -0.01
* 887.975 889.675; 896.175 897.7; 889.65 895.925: -0.02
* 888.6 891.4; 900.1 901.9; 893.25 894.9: 0.02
